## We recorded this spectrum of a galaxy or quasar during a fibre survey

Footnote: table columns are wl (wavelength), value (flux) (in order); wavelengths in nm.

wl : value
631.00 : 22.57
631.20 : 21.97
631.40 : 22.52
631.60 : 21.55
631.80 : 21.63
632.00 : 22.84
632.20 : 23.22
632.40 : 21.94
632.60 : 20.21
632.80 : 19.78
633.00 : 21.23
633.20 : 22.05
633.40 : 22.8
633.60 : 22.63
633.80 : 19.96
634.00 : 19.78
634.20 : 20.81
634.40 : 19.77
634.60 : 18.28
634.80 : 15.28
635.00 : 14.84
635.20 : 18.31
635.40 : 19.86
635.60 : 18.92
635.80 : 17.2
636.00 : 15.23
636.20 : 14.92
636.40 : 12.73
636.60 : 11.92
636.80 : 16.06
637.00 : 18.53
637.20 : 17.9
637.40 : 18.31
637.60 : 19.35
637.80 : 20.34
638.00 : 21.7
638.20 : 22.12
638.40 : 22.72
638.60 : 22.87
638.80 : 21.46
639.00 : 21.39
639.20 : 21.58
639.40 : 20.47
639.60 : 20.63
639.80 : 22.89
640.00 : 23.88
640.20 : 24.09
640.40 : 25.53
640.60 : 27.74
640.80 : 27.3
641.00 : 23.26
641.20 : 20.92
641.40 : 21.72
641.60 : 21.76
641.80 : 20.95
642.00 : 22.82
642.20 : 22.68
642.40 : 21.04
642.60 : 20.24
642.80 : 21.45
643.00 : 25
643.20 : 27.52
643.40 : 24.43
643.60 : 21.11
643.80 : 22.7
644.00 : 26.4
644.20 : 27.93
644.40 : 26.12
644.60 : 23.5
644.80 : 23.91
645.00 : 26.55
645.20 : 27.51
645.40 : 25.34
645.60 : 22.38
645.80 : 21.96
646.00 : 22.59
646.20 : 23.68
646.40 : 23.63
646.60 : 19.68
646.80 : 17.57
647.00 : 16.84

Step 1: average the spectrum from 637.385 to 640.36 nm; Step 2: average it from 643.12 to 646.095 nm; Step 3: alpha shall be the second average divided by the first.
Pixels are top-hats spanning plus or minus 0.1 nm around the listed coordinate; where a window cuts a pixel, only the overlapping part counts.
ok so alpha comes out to 1.1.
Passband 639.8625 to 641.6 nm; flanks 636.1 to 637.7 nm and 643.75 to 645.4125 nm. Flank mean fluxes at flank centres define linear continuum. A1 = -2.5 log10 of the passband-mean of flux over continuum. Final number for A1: -0.157 mag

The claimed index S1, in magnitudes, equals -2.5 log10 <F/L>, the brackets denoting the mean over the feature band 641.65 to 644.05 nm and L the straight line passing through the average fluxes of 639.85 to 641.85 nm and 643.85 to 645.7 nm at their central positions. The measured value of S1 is 0.08 mag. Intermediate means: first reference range 23.8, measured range 22.9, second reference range 25.4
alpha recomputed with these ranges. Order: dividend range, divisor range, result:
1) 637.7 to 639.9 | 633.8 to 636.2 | 1.20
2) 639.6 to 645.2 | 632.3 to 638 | 1.28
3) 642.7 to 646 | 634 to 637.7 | 1.43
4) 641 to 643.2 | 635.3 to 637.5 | 1.34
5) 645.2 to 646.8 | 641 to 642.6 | 1.05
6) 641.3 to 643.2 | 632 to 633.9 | 1.03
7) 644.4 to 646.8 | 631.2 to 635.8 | 1.16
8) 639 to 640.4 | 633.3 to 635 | 1.14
